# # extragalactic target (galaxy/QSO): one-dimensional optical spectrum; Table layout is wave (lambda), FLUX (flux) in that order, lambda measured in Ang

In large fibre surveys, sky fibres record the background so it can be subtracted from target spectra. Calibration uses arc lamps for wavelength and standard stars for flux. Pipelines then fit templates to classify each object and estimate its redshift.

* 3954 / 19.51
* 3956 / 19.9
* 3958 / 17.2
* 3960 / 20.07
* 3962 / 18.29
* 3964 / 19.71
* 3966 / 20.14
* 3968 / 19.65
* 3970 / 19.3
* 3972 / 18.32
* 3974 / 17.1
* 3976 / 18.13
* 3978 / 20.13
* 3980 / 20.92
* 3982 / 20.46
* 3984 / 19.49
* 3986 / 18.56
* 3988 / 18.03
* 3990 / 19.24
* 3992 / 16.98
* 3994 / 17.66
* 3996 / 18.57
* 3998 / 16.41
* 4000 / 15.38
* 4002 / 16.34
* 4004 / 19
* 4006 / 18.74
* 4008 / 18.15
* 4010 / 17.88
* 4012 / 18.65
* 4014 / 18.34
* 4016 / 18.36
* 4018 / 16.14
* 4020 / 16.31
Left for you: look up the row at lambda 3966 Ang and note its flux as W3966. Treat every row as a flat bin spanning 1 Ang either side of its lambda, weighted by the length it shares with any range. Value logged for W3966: 20.14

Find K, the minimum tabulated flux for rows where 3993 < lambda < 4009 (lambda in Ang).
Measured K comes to 15.38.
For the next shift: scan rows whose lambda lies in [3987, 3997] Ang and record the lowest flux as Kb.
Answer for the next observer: 16.98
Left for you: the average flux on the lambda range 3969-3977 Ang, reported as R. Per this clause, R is 18.2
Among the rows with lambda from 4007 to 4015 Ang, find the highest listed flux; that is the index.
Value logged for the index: 18.65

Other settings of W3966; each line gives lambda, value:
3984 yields 19.49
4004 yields 19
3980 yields 20.92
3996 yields 18.57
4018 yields 16.14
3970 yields 19.3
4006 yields 18.74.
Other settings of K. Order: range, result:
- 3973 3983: 17.1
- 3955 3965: 17.2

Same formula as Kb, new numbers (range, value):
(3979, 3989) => 18.03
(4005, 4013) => 17.88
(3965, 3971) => 19.3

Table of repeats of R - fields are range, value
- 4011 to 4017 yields 18.4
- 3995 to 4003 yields 16.7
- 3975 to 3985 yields 19.8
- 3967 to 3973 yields 19.1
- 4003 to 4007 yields 18.9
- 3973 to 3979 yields 18.5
